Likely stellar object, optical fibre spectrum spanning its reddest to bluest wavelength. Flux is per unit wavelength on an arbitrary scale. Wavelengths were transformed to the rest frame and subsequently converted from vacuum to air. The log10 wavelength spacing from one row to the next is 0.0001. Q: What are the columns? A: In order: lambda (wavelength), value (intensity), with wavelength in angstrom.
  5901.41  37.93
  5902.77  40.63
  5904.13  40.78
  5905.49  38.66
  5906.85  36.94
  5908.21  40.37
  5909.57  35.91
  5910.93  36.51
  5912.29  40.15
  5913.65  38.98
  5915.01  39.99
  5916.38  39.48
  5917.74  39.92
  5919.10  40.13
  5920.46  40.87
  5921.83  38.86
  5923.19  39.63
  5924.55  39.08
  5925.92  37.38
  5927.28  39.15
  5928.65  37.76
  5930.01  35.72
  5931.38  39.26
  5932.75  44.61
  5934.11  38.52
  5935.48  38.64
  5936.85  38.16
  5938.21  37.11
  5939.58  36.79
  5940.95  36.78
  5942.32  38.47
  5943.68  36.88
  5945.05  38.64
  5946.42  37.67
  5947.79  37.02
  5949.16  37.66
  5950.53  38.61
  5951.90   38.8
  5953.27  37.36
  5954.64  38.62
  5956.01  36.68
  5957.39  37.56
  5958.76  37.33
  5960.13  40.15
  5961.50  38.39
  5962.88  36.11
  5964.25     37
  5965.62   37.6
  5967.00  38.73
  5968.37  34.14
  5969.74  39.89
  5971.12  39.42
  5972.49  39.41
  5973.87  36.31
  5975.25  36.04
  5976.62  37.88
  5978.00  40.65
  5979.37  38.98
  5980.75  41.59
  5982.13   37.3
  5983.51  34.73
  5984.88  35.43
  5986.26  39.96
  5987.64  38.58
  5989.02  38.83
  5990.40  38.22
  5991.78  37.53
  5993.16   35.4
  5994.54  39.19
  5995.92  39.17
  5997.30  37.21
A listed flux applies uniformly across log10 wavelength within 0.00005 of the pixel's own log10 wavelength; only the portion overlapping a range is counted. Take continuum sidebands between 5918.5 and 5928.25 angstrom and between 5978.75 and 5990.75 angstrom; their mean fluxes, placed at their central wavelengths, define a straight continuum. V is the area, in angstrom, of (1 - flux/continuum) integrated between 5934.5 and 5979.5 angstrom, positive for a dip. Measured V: 0.92 angstrom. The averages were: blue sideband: 39.2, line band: 37.9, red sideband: 38.2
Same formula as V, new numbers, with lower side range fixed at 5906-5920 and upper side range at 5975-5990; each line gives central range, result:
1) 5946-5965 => 0.35 angstrom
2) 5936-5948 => 0.34 angstrom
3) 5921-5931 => 0.12 angstrom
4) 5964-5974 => 0.12 angstrom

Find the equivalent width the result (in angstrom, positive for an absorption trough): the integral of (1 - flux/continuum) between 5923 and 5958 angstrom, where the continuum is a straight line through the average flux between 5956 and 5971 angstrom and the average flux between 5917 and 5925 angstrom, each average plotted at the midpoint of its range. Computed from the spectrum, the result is 0.6 angstrom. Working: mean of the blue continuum 39.8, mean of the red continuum 37.7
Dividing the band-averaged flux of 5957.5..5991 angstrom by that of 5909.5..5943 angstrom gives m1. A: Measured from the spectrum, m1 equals 0.98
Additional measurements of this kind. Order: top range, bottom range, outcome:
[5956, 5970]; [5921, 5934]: 0.96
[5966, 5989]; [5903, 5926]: 0.97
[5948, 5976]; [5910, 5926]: 0.96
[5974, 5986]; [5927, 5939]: 0.98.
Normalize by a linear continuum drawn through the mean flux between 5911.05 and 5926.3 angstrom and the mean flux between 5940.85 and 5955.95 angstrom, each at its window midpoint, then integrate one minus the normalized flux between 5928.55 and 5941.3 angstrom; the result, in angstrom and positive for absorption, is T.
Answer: 0.1 angstrom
